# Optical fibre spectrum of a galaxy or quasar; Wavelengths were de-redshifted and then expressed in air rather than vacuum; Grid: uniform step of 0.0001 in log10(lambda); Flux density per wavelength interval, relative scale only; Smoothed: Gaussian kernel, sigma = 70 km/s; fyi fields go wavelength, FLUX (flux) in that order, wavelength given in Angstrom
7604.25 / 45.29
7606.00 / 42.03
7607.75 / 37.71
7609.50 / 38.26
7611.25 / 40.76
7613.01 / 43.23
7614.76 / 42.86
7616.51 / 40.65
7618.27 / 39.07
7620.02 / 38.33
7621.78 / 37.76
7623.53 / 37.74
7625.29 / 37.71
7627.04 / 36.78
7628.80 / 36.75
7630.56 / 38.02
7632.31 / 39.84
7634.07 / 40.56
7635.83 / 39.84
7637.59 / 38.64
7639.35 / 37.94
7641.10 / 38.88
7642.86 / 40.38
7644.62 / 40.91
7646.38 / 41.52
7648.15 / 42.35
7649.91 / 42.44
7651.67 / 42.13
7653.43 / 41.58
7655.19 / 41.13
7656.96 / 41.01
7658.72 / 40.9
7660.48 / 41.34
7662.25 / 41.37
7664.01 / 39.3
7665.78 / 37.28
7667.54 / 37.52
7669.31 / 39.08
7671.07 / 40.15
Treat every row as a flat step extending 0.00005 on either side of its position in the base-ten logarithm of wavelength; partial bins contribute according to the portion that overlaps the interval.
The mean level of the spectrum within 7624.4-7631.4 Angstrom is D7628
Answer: 37.3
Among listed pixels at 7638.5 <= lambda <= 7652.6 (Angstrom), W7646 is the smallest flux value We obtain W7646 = 37.94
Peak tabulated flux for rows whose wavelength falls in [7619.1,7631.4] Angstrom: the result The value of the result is 38.33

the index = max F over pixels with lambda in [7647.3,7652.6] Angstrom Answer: 42.44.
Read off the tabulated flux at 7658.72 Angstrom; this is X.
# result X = 40.9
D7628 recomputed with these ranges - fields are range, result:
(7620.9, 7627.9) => 37.5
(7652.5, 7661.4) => 41.2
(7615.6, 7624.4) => 38.7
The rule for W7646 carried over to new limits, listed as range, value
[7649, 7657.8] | 41.01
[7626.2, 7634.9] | 36.75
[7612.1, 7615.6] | 42.86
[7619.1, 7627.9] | 36.78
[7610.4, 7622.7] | 37.76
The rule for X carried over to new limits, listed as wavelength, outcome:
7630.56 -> 38.02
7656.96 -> 41.01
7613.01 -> 43.23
